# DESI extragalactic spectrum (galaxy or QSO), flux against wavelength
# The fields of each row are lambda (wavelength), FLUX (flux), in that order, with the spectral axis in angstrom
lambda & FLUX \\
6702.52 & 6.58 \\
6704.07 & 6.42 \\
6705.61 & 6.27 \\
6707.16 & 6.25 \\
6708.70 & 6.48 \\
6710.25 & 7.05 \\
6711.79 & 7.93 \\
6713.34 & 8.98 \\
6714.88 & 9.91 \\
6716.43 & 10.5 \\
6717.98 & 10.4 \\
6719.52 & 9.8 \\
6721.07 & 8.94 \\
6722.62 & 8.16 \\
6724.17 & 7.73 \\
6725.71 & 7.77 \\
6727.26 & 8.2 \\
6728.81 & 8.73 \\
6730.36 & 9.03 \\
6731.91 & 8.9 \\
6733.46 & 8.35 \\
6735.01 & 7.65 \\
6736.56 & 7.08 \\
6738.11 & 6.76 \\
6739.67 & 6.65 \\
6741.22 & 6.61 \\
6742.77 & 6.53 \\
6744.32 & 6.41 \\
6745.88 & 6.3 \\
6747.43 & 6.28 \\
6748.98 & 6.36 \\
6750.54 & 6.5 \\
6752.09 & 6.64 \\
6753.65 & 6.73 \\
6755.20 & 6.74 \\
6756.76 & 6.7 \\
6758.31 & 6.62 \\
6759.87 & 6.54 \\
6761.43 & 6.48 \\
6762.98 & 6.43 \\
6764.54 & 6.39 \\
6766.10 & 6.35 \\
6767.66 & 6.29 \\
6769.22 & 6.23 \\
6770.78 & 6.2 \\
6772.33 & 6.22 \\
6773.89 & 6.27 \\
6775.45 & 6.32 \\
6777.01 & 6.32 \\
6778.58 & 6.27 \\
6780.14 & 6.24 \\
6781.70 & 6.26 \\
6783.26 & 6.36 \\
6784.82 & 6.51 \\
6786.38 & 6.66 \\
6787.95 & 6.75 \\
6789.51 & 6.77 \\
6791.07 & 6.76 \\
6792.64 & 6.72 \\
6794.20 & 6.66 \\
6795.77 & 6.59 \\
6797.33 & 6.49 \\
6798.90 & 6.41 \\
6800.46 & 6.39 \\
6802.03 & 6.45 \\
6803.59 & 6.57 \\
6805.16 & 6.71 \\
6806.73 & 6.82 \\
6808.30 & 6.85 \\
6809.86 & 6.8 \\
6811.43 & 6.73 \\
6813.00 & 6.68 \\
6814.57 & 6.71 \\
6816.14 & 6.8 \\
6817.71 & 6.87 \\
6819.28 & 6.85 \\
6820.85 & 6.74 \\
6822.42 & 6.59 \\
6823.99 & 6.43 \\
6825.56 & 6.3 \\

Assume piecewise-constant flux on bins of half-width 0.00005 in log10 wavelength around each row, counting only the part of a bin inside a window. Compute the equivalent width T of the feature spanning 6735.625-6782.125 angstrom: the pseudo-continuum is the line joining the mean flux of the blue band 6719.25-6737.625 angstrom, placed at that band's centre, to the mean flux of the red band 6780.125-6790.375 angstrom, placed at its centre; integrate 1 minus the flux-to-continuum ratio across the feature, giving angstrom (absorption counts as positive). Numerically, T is 5.5 angstrom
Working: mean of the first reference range 8.3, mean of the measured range 6.46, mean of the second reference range 6.53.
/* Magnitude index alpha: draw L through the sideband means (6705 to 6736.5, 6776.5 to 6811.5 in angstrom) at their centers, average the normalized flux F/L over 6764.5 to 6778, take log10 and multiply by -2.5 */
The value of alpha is 0.14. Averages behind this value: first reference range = 8.33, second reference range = 6.57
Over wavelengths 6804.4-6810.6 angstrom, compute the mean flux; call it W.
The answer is 6.8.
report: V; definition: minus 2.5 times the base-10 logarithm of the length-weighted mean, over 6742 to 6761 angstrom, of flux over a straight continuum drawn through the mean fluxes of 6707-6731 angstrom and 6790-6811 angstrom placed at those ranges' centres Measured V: 0.191 mag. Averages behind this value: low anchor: 8.55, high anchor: 6.64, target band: 6.53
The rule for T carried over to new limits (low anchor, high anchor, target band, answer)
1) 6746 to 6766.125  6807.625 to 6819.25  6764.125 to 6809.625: 1.23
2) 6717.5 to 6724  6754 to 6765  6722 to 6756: 2.84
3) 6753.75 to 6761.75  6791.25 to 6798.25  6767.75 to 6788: 0.87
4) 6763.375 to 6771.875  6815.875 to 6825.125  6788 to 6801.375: -0.22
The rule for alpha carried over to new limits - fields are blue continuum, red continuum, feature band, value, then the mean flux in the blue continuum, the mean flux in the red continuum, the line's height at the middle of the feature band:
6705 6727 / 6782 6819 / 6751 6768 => 0.14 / 8.31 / 6.65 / 7.46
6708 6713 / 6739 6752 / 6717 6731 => -0.25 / 7.32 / 6.47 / 6.99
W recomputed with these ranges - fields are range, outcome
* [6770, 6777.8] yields 6.27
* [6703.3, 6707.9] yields 6.31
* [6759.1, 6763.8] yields 6.48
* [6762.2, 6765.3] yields 6.42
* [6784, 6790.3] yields 6.67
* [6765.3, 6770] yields 6.28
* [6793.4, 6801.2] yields 6.51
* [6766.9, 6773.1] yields 6.24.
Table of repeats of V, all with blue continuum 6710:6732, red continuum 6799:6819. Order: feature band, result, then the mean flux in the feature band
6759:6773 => 0.22 mag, 6.35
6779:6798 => 0.10 mag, 6.56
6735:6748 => 0.25 mag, 6.65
